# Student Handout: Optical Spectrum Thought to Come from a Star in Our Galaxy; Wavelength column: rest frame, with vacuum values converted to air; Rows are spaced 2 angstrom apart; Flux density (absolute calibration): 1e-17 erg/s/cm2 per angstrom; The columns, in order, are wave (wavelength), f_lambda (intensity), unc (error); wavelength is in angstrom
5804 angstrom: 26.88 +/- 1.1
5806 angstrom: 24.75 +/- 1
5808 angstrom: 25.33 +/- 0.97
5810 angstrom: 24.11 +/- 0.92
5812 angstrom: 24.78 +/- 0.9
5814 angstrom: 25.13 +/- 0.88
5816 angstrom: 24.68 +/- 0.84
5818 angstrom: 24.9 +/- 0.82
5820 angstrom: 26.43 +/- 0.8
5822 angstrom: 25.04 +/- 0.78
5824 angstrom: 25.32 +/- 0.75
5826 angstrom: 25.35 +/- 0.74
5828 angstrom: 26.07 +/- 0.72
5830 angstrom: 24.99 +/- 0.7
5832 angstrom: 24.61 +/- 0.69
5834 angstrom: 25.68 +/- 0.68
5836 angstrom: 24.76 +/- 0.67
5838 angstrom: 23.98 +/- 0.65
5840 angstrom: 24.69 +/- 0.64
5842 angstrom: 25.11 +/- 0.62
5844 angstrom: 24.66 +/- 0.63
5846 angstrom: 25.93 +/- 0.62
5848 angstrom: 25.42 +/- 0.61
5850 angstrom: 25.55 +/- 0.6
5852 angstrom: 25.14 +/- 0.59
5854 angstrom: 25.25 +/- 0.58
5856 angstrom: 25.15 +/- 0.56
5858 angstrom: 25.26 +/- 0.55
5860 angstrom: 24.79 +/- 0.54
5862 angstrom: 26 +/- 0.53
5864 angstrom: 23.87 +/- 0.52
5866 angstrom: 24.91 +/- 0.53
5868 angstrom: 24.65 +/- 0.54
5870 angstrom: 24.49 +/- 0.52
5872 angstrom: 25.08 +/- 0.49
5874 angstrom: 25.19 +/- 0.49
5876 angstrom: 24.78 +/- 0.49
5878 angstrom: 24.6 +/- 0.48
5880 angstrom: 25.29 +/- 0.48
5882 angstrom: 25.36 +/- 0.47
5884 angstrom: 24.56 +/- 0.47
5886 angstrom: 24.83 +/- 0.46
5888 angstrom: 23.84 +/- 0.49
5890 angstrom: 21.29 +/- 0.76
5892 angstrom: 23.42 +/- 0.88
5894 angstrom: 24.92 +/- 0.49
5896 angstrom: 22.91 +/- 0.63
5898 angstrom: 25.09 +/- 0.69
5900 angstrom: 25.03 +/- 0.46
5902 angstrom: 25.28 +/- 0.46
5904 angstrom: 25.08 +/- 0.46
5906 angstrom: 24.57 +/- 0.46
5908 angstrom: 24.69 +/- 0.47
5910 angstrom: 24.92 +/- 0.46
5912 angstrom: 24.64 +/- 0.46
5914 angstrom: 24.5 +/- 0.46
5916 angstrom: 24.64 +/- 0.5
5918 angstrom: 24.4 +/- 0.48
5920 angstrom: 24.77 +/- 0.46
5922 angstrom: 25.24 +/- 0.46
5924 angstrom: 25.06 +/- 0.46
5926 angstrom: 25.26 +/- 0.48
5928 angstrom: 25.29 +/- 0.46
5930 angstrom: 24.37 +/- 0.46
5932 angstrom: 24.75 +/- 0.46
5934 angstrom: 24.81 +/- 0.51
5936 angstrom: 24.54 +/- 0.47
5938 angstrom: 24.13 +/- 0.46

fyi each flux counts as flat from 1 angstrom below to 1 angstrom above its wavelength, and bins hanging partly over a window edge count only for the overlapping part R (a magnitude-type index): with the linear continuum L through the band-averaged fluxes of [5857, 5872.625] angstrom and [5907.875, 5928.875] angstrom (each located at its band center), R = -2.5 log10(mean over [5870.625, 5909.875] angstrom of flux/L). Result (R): 0.02 mag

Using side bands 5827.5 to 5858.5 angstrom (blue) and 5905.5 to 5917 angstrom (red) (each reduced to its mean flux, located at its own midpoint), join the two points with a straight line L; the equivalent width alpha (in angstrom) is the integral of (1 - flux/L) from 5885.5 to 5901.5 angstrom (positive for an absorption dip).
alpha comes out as 0.6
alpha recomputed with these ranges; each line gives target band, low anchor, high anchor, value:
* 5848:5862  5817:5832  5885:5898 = -0.4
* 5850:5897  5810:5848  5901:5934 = 0.7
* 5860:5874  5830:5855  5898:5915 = 0.1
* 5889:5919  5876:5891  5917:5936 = 0.3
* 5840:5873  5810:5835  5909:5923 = 0.0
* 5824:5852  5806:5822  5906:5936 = -0.2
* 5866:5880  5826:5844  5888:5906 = -0.2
